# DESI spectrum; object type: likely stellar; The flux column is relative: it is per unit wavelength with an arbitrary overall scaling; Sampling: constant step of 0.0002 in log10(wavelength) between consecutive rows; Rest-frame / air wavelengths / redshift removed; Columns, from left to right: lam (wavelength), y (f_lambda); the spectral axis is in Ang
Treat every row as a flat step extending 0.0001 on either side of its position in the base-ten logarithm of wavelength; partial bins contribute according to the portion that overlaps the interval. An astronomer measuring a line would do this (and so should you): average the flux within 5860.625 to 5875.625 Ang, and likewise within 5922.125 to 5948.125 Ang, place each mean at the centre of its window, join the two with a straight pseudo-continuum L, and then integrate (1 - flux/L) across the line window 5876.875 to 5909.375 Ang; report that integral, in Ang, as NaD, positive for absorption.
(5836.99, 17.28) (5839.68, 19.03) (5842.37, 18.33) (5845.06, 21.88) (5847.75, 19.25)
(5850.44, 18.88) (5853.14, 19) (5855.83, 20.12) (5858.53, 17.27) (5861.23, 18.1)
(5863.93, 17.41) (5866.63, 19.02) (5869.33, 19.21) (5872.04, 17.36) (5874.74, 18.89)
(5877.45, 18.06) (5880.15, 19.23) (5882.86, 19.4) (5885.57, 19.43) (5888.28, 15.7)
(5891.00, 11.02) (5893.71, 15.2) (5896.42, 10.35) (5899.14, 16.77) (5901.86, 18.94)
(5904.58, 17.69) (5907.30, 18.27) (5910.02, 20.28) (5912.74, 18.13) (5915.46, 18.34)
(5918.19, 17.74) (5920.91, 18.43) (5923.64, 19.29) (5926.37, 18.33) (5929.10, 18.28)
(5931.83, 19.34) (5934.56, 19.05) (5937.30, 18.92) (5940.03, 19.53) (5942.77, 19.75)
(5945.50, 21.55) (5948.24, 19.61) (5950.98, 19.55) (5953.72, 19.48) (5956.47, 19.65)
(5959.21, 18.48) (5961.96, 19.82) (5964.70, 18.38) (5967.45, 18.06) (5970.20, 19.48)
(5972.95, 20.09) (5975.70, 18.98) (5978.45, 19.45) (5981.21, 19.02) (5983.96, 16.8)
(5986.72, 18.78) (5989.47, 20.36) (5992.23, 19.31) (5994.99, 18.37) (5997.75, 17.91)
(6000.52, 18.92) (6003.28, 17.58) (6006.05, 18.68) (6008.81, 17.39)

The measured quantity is 3.45 Ang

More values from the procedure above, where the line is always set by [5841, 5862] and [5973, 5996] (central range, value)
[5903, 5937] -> 0.78 Ang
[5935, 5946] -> -0.41 Ang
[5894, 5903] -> 1.80 Ang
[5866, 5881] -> 0.41 Ang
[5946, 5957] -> -0.41 Ang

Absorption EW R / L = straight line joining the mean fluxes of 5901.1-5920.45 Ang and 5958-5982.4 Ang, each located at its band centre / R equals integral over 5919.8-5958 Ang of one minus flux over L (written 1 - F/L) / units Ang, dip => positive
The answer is -1.2 Ang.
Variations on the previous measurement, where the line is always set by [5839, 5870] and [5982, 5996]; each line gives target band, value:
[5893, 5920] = 2.3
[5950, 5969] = -0.3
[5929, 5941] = -0.2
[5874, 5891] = 1.0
